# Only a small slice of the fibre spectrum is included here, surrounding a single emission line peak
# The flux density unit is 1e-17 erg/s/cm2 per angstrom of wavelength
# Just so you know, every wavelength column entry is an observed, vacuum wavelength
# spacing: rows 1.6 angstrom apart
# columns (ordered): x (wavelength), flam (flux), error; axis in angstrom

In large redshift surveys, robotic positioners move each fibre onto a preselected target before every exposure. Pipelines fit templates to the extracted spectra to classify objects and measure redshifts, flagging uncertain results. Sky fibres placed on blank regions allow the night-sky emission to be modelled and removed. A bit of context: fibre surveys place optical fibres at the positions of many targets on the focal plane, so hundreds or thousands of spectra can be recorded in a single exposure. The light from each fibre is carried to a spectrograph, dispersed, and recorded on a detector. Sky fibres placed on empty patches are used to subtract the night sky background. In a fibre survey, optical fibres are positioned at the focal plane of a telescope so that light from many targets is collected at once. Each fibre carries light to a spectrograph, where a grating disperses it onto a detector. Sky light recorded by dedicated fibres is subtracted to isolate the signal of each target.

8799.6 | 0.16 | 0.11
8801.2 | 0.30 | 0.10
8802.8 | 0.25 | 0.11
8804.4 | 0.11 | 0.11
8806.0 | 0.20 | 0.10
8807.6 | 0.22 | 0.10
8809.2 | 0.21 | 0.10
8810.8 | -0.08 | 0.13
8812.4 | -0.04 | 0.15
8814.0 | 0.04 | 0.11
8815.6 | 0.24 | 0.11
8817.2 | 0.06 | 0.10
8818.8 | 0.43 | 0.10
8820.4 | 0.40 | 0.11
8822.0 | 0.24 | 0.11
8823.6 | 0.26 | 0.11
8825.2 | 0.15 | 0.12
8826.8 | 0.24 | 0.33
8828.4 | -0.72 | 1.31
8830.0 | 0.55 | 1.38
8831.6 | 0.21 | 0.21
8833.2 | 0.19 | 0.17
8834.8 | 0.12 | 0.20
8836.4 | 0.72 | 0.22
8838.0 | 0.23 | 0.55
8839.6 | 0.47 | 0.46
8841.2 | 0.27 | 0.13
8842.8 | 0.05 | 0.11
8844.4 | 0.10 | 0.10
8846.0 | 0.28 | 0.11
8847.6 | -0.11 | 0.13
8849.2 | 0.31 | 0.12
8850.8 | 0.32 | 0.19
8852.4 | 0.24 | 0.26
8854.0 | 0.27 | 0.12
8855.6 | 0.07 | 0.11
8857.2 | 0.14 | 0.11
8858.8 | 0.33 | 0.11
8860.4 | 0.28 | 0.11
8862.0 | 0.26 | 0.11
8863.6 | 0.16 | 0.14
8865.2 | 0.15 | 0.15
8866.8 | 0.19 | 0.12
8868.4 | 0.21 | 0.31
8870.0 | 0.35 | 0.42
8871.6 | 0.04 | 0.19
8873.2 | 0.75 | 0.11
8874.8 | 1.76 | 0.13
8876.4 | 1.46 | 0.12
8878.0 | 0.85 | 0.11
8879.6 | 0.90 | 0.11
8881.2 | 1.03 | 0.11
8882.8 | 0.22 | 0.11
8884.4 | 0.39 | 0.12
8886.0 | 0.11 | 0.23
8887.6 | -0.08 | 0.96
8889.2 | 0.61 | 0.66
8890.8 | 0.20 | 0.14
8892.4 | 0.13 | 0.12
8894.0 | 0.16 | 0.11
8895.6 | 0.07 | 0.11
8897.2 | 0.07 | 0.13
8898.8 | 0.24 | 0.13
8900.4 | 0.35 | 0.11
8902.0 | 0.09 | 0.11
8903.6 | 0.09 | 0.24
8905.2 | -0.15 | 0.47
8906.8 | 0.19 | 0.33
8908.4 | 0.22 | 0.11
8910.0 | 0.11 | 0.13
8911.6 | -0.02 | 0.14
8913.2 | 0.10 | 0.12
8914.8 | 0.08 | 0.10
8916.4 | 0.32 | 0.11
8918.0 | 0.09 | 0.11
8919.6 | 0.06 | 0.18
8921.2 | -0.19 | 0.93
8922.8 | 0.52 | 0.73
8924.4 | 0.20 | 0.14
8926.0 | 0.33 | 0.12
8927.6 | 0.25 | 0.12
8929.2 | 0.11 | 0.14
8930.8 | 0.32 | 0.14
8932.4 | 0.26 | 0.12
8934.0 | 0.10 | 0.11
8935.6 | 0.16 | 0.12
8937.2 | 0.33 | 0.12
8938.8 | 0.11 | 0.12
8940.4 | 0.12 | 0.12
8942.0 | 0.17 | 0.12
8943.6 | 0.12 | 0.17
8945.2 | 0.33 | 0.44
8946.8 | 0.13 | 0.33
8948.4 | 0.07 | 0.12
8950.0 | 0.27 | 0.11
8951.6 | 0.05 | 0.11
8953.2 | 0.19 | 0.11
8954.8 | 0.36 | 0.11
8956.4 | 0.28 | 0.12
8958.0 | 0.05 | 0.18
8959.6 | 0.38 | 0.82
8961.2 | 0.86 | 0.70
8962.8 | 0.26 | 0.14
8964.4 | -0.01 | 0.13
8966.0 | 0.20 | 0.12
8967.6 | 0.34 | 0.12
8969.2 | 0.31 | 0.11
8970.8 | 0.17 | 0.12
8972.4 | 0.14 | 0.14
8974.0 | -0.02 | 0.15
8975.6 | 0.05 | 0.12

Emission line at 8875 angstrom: [O III] 5007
